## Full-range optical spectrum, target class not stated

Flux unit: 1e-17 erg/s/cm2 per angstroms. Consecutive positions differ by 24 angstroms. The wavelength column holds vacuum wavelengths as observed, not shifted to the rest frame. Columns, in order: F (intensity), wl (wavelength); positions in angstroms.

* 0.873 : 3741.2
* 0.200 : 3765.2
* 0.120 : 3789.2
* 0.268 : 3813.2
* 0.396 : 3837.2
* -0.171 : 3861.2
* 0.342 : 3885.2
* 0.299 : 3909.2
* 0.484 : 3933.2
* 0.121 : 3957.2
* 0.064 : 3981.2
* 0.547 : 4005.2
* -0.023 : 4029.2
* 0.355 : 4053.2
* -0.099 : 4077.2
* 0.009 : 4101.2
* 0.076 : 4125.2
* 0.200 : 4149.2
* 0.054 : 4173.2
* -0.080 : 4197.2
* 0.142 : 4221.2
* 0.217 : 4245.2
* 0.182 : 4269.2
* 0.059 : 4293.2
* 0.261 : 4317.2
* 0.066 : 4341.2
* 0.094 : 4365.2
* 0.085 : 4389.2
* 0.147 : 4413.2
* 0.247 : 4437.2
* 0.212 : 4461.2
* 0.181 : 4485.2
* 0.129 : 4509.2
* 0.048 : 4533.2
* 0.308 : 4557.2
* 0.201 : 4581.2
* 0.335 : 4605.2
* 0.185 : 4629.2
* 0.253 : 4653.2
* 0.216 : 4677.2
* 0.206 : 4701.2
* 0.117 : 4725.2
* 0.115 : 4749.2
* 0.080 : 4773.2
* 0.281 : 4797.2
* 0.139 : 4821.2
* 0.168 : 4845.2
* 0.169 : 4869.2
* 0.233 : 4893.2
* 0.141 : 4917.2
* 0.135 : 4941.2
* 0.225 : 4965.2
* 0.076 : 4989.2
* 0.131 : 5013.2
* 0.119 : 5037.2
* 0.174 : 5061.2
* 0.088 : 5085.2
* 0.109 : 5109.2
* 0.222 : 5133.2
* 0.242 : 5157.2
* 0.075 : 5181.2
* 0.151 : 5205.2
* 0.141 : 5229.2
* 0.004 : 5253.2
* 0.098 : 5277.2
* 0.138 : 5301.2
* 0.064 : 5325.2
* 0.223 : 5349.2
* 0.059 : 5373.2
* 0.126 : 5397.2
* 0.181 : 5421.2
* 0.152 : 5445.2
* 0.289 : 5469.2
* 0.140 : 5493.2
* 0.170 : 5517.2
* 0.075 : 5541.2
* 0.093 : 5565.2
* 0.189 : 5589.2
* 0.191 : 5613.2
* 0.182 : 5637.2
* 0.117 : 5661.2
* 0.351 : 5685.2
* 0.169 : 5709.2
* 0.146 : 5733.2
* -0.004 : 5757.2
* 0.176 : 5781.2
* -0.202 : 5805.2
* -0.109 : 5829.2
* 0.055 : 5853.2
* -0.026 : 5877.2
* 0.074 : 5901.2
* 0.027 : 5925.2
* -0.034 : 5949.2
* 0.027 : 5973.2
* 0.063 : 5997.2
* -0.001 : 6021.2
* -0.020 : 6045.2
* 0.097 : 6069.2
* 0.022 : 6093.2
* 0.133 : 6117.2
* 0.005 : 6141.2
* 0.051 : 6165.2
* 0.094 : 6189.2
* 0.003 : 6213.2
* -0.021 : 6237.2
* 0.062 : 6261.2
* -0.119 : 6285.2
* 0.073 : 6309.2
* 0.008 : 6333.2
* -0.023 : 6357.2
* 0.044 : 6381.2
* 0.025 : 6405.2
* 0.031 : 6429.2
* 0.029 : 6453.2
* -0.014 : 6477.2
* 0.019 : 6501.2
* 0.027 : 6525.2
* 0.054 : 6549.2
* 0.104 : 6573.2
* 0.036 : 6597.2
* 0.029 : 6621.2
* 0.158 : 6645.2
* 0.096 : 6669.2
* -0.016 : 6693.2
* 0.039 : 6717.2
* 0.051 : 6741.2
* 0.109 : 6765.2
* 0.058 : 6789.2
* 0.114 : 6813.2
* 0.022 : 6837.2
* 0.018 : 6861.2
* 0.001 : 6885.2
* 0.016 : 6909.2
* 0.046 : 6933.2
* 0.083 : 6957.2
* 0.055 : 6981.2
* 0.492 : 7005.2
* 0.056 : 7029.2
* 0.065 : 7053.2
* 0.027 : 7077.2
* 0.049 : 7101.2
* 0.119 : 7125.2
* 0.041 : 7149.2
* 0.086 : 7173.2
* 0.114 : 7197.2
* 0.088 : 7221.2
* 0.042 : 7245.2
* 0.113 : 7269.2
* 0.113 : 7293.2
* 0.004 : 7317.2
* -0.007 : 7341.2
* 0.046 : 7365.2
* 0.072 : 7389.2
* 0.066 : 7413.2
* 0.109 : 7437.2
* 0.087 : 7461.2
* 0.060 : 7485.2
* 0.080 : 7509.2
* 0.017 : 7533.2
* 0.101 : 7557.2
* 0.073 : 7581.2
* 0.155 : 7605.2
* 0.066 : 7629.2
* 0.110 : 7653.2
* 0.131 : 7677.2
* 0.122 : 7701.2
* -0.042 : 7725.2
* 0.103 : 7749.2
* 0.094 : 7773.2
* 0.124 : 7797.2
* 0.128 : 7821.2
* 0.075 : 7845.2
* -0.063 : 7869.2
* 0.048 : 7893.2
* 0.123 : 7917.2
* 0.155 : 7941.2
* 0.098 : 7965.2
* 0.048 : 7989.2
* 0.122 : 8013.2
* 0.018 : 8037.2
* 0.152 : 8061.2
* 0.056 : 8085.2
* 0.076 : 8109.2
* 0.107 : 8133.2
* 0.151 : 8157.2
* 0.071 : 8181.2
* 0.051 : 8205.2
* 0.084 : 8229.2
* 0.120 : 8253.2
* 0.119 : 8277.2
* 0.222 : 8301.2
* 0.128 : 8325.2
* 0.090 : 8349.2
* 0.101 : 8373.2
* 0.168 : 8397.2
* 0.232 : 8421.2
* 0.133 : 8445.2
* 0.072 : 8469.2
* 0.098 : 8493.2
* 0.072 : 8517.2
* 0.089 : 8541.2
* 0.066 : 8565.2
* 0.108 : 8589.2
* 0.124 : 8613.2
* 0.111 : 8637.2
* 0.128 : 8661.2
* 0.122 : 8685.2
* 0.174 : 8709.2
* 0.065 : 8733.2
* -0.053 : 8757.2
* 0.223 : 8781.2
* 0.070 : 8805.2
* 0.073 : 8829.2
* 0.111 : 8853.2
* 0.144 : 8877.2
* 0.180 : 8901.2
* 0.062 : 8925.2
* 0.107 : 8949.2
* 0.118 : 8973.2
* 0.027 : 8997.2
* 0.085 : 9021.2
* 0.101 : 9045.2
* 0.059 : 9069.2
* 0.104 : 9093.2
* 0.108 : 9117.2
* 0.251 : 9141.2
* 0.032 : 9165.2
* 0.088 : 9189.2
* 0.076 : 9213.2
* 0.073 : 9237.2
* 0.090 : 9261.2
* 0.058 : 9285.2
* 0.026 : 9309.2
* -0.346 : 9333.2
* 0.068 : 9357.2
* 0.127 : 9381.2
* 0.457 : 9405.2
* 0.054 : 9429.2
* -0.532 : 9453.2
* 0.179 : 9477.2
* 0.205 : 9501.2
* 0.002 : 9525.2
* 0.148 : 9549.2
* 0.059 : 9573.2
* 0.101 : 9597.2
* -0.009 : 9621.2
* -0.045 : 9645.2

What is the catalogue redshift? 0.88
